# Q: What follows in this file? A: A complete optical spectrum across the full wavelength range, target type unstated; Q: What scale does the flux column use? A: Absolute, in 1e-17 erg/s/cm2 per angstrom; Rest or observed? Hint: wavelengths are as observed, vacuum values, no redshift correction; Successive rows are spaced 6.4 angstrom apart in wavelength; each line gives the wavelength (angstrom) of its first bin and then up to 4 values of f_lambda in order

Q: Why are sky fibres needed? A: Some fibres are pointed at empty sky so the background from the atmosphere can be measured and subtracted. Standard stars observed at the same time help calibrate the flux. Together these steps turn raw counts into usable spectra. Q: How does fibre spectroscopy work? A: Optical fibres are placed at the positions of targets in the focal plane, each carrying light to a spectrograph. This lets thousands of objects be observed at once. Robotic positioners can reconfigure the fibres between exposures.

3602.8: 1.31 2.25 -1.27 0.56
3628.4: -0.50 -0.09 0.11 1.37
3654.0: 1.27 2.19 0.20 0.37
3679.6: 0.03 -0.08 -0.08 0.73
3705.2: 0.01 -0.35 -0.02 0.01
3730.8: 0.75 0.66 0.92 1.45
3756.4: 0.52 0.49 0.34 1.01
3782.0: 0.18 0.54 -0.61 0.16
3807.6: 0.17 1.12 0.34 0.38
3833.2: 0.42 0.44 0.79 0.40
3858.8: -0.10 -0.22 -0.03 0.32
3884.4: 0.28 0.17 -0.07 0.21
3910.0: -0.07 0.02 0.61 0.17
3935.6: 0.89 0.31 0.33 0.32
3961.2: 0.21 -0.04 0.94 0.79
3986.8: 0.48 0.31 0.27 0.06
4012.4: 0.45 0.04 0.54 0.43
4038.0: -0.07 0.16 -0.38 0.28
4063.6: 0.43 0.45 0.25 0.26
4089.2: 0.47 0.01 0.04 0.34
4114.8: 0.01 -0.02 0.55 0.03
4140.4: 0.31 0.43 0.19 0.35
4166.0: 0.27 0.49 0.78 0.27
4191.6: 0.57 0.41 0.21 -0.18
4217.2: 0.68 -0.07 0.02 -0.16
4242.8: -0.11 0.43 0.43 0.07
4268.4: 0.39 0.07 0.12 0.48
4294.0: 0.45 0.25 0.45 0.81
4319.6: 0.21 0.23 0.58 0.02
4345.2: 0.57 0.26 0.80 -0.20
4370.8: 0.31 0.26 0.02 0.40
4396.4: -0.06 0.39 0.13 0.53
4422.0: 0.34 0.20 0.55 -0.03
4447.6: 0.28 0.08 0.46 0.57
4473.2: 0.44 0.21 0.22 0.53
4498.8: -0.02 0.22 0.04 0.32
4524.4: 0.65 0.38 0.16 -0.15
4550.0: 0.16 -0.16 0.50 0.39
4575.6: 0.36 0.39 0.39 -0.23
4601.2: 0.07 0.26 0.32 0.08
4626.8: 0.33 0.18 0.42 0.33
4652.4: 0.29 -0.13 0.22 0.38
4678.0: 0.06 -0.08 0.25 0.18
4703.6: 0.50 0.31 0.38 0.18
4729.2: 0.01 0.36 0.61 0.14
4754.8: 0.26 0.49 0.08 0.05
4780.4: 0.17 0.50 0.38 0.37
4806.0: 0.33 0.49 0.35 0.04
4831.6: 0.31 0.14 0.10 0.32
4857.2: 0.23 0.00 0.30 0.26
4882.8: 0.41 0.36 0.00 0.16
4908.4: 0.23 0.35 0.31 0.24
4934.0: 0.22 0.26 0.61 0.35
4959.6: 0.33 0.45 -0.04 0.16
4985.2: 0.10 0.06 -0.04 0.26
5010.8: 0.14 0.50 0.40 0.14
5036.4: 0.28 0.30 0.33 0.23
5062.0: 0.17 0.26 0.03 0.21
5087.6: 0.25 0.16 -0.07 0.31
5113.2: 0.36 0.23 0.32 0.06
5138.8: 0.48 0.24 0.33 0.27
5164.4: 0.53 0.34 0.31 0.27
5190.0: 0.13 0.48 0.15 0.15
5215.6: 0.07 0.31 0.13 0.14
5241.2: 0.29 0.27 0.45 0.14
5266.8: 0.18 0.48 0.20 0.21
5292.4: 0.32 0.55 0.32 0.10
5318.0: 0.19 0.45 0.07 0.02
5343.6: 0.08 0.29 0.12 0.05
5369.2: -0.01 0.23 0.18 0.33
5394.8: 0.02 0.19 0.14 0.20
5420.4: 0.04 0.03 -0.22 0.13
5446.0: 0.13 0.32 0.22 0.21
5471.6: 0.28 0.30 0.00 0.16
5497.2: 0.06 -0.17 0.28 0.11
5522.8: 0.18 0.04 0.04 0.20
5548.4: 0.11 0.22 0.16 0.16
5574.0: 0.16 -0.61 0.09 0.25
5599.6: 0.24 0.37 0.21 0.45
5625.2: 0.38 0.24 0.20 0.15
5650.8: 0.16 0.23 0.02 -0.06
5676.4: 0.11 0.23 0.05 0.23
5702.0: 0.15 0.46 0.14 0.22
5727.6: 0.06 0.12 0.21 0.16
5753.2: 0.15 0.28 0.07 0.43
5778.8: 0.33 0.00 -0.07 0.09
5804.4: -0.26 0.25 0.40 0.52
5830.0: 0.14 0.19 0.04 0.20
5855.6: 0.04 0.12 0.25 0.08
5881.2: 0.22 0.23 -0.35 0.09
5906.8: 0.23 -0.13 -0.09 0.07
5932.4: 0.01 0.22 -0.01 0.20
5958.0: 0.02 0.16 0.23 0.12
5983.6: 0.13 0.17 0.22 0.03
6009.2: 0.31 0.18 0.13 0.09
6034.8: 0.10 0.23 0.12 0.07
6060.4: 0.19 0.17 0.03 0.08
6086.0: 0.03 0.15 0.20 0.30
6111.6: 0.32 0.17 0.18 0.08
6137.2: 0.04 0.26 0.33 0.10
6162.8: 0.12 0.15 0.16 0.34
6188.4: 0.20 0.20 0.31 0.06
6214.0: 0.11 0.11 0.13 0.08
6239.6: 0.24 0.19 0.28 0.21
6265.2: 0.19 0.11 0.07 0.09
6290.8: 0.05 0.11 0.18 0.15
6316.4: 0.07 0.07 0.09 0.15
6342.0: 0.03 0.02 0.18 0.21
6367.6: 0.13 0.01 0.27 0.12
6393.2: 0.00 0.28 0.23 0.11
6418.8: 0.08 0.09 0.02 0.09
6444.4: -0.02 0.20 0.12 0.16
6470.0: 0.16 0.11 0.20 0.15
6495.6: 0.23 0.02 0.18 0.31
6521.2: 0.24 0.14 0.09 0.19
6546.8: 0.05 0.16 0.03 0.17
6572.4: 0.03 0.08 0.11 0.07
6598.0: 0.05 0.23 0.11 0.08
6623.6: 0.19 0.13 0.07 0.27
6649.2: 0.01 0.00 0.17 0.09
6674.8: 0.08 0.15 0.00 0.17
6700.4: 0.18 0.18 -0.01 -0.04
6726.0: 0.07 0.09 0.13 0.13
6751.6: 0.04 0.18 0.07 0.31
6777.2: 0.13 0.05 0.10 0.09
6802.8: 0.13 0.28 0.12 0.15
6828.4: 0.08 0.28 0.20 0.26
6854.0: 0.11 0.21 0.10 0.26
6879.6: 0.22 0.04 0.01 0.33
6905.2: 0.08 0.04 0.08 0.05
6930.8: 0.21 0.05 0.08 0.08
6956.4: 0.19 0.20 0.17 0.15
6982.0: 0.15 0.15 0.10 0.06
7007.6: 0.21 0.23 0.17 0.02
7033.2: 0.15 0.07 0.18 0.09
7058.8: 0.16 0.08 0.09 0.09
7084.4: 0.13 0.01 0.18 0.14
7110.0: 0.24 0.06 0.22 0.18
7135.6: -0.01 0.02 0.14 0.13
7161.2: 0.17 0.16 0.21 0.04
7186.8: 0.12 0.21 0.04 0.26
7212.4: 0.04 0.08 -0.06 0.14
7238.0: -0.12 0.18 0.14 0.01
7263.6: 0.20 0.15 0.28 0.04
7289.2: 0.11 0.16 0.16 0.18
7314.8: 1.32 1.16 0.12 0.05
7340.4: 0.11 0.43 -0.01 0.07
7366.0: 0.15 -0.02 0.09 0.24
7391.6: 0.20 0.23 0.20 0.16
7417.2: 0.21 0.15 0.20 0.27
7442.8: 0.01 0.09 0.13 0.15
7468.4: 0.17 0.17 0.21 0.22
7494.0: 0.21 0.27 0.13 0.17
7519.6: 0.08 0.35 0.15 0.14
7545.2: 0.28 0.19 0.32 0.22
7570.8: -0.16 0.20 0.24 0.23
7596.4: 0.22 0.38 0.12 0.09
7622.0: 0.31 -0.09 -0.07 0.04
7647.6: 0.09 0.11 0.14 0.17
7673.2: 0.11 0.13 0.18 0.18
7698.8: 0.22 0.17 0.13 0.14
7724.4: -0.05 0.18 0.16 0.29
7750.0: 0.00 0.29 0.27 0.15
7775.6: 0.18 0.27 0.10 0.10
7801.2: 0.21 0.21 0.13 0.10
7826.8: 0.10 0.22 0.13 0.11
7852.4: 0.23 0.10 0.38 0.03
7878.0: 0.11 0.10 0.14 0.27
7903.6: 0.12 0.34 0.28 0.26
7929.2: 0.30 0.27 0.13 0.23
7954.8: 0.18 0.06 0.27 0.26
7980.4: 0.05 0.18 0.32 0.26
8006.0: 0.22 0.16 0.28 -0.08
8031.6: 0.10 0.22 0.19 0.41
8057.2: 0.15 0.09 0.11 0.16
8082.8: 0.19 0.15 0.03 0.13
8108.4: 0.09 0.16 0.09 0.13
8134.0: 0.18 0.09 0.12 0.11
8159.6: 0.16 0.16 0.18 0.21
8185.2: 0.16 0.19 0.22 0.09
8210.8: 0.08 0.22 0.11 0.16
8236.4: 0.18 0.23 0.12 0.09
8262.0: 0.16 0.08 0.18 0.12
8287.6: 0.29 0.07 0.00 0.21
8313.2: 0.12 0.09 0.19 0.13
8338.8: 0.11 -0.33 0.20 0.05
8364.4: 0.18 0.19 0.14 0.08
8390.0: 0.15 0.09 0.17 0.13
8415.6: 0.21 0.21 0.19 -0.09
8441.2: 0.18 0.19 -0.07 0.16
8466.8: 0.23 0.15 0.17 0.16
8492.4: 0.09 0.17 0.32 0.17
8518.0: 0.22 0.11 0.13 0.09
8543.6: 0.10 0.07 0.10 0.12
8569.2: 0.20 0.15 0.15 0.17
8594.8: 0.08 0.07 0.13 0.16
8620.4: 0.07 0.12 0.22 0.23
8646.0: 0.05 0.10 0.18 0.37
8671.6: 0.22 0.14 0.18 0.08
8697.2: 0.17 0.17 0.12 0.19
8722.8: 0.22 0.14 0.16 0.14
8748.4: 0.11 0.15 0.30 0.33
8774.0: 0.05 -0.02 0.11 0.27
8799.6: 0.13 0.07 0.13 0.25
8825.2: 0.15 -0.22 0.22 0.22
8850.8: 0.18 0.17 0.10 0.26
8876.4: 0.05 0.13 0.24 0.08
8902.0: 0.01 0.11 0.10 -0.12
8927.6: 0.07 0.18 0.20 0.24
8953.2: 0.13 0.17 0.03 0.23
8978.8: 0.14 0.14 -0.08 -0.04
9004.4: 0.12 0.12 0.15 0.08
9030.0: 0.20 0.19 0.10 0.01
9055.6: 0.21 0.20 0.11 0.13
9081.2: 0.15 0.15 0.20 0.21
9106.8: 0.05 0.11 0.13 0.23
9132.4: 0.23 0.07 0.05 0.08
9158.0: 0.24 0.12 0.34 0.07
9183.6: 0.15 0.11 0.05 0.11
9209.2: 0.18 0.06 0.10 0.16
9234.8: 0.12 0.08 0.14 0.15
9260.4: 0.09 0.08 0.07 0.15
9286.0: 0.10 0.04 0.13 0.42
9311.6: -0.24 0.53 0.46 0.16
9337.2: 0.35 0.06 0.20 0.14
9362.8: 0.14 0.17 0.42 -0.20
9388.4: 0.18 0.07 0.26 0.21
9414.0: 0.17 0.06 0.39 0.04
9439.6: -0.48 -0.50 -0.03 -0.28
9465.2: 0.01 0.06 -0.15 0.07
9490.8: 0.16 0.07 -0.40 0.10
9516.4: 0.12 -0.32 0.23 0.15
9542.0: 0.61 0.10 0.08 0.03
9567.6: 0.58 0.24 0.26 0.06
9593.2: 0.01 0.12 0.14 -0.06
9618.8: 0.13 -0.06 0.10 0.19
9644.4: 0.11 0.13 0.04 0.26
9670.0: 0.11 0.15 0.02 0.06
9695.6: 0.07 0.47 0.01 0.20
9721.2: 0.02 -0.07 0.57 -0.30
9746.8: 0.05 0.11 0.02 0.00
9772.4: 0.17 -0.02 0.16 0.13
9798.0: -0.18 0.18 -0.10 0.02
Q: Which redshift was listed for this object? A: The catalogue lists 0.962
